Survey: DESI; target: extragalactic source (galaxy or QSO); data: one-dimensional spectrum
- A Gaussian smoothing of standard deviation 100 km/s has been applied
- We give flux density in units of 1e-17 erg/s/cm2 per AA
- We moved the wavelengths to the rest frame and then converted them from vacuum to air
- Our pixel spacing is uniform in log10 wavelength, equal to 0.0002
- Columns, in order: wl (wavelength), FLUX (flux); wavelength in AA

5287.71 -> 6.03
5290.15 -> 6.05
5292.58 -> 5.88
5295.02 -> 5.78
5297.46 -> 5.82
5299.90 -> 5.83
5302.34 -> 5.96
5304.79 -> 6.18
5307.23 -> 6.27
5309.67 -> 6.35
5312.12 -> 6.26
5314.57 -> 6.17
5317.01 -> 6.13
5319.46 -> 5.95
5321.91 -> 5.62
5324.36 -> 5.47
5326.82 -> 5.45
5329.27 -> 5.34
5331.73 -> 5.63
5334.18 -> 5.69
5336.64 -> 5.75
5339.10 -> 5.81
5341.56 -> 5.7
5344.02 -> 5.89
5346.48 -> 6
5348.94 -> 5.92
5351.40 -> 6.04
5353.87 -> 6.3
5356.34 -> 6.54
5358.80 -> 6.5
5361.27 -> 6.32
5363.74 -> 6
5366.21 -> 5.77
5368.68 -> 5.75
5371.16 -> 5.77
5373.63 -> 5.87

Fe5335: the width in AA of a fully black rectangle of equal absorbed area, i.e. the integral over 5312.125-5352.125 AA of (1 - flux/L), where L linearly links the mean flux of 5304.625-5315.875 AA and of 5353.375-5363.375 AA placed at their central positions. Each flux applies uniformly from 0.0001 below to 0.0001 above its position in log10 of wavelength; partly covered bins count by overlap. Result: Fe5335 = 3.3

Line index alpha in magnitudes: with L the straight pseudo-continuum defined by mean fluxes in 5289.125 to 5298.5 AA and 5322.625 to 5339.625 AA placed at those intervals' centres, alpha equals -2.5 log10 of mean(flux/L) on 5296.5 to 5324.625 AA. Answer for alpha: -0.05 mag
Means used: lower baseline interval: 5.88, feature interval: 6.02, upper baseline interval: 5.58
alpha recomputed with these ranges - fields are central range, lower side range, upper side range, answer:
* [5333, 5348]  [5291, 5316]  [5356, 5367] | 0.06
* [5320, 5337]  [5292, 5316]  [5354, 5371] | 0.10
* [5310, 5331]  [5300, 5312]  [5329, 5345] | 0.03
